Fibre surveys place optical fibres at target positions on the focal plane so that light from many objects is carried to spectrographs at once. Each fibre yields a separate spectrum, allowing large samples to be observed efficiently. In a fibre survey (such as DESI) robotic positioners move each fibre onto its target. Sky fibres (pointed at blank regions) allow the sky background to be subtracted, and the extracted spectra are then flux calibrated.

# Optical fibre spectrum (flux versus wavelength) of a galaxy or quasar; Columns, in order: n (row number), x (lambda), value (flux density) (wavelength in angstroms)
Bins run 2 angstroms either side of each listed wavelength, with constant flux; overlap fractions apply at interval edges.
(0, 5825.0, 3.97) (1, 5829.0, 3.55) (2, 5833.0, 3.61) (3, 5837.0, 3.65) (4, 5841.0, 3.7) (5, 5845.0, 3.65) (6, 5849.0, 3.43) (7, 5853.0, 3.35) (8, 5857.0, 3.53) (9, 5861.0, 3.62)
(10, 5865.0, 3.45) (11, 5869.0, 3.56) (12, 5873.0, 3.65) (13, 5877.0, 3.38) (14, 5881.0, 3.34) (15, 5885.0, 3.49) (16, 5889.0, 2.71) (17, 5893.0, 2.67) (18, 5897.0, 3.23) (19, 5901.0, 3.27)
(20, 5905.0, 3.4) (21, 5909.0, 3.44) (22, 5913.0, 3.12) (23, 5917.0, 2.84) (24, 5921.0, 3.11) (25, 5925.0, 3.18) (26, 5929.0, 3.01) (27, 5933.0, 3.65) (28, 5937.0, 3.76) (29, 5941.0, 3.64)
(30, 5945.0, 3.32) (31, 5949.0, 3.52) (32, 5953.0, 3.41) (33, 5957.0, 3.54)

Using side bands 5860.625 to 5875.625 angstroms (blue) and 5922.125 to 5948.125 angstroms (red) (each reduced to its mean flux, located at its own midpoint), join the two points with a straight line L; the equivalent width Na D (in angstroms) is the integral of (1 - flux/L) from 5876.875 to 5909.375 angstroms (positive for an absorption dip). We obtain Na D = 2.89 angstroms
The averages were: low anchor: 3.56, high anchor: 3.42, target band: 3.19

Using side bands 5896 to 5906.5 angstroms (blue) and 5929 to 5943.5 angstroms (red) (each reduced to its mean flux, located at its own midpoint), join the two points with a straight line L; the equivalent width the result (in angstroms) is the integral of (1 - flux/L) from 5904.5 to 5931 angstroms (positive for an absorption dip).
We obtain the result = 2.2 angstroms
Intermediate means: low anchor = 3.3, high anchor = 3.58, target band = 3.14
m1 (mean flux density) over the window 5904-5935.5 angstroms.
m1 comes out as 3.22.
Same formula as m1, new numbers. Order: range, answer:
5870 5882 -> 3.48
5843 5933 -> 3.3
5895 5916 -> 3.27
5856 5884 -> 3.5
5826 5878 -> 3.56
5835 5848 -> 3.65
